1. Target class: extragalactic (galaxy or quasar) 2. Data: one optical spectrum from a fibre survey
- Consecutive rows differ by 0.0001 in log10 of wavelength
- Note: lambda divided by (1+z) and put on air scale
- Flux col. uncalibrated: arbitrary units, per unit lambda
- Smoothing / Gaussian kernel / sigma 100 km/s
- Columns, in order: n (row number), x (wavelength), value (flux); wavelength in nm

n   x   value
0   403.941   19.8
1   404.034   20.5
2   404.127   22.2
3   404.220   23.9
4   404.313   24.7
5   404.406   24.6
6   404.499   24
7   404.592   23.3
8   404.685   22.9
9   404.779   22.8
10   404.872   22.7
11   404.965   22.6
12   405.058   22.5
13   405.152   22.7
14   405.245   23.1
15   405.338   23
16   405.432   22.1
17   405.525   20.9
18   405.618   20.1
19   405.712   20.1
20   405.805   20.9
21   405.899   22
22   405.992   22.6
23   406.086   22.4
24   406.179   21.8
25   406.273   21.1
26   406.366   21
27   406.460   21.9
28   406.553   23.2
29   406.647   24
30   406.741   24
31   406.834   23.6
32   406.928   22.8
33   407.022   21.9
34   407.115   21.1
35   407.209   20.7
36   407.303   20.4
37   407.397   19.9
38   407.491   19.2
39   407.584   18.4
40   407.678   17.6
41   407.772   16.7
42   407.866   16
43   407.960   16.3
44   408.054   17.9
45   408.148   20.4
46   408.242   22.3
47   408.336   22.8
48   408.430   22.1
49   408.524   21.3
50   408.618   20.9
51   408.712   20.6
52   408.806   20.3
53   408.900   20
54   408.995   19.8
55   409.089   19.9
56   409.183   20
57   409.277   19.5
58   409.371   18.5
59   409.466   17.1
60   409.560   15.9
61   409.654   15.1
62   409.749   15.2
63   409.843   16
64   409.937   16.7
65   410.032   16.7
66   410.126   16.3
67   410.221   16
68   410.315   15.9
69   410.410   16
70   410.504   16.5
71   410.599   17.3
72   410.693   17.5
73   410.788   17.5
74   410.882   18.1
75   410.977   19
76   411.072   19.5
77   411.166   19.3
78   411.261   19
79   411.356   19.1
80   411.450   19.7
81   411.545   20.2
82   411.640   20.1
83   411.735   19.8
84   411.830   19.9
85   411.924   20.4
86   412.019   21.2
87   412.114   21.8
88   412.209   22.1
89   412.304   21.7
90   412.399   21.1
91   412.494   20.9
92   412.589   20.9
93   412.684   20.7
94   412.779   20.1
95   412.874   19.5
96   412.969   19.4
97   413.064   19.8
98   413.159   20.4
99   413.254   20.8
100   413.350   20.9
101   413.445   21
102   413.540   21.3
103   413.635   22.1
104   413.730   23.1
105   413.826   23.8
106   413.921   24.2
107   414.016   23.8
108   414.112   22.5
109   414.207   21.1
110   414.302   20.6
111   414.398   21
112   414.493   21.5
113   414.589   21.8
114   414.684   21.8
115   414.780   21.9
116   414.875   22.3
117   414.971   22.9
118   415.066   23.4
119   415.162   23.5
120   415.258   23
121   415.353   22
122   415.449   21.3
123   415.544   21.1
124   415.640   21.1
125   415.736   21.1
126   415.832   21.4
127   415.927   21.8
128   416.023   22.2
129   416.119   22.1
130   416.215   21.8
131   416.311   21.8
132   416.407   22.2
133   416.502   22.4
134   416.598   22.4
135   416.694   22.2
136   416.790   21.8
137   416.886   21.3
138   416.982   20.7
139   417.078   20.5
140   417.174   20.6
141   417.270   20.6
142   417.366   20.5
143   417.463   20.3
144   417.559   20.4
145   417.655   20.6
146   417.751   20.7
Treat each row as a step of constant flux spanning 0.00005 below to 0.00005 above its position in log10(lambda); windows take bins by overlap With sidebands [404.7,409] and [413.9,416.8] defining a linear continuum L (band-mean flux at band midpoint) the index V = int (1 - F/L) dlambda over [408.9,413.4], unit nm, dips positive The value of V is 0.556 nm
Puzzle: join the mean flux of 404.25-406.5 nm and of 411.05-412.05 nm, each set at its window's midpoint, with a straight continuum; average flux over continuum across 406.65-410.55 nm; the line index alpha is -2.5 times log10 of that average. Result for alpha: 0.11 mag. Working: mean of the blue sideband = 22.3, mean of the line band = 19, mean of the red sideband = 19.8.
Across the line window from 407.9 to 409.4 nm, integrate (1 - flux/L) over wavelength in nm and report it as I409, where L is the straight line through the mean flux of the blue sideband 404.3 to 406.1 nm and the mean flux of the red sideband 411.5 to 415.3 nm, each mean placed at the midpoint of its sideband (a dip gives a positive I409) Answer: 0.13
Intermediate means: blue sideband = 22.5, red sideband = 21.5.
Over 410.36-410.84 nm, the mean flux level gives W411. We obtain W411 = 17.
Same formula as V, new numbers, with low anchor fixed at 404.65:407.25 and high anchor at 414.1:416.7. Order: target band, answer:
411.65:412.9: 0.07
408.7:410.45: 0.35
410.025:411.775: 0.31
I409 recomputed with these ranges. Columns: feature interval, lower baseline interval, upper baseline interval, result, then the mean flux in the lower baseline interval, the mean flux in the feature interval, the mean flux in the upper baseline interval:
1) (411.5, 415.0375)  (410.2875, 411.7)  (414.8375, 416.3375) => -0.20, 18.4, 21.3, 22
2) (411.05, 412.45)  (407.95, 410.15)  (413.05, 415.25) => 0.01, 18.9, 20.3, 22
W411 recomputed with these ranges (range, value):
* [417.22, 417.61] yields 20.4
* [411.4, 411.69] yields 20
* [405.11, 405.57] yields 22.4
